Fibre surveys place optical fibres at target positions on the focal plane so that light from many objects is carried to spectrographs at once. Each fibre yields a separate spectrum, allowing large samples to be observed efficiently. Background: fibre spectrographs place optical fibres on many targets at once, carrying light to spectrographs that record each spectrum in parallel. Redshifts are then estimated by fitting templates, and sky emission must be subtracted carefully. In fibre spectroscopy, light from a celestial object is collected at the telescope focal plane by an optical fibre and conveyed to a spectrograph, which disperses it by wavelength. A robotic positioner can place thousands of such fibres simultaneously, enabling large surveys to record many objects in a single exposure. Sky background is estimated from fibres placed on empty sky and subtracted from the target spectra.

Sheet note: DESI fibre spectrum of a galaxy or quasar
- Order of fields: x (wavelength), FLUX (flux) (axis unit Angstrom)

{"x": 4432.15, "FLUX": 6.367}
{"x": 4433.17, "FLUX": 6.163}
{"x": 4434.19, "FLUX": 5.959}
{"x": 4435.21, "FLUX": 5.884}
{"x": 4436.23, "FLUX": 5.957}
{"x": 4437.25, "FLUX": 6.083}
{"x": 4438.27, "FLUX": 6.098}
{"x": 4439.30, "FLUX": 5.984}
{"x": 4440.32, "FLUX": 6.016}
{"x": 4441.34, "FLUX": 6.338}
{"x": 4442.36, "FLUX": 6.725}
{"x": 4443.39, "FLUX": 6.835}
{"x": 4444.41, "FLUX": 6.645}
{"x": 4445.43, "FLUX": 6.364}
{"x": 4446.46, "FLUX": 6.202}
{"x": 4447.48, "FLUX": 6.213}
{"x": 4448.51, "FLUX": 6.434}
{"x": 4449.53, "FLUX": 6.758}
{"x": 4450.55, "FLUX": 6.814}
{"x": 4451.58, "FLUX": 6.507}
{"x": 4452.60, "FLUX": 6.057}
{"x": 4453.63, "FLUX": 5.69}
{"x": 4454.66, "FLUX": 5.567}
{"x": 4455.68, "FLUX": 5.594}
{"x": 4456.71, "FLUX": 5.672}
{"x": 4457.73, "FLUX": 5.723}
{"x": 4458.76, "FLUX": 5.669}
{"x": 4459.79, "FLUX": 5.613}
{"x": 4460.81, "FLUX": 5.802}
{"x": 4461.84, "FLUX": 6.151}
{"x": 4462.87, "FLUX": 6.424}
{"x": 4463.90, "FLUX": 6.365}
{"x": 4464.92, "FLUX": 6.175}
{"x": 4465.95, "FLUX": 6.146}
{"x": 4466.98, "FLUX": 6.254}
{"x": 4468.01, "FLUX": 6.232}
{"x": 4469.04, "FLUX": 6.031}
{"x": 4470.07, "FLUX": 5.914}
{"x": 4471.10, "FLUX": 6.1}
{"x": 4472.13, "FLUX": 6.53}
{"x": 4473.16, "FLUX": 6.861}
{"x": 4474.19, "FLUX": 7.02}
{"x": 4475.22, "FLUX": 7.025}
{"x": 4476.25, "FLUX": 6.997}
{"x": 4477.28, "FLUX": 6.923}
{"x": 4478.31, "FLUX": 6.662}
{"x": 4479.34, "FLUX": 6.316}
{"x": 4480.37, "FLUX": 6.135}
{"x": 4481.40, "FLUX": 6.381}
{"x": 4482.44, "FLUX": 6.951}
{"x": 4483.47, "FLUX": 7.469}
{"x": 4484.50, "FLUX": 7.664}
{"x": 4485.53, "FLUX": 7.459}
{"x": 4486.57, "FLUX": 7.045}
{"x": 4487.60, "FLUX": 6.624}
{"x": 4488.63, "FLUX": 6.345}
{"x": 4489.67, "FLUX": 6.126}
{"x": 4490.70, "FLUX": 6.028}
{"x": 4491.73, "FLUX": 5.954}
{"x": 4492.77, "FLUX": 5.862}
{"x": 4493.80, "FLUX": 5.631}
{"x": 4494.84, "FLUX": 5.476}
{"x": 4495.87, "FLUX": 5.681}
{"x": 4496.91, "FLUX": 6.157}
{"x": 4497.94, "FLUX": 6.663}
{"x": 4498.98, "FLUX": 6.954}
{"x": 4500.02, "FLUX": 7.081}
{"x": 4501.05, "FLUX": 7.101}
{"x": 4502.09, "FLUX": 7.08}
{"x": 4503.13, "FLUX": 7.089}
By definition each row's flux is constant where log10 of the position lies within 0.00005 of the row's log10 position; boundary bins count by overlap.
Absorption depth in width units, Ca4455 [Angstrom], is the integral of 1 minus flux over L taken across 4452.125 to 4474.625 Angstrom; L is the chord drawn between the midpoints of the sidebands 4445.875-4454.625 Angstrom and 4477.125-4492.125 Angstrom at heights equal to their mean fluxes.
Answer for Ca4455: 1.29 Angstrom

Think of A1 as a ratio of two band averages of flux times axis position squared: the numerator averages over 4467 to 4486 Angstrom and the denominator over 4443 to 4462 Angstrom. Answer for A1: 1.11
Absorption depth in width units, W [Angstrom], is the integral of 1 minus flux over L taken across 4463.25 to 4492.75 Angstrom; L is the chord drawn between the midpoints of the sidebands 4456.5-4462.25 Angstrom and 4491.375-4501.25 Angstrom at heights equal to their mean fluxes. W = -2.7 Angstrom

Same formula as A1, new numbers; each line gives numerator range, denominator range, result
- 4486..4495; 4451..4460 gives 1.08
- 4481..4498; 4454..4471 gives 1.09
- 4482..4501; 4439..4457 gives 1.06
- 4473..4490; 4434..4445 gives 1.12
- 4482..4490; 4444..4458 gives 1.15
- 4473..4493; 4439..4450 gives 1.06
